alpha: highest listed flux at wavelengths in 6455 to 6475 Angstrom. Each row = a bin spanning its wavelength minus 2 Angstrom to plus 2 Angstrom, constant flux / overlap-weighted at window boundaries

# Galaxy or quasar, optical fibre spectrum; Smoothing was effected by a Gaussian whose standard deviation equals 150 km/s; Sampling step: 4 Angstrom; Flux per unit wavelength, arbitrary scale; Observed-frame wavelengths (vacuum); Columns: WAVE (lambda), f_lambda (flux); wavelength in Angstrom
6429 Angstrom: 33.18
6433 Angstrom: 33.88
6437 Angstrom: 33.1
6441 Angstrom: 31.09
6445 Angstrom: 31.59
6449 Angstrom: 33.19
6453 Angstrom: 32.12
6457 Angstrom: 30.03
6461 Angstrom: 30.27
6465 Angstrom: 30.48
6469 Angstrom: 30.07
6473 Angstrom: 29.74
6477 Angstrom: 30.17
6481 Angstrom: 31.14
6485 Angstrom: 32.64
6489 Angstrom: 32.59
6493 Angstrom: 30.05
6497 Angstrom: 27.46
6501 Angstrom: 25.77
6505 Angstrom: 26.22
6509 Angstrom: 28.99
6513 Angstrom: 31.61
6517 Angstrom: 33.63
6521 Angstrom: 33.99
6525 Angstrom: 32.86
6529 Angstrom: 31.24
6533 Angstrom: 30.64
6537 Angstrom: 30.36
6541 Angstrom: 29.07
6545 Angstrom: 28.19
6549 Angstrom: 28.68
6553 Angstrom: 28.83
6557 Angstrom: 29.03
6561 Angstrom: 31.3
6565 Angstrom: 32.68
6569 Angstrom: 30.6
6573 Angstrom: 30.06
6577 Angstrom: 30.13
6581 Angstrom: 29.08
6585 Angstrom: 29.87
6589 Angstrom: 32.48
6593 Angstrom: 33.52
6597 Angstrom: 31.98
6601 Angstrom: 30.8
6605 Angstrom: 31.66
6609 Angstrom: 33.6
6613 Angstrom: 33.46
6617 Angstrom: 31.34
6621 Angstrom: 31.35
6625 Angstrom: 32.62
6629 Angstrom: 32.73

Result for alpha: 30.48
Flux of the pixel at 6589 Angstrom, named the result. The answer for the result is 32.48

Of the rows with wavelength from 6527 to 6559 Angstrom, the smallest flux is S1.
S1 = 28.19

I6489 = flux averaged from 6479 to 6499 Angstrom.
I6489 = 30.8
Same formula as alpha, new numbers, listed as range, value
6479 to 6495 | 32.64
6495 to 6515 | 31.61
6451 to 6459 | 32.12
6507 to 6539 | 33.99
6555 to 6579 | 32.68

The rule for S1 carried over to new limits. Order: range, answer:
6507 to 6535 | 28.99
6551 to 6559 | 28.83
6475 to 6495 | 30.05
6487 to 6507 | 25.77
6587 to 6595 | 32.48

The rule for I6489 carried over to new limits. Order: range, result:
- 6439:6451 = 32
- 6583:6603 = 31.7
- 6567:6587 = 29.9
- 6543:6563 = 29.2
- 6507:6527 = 32.2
